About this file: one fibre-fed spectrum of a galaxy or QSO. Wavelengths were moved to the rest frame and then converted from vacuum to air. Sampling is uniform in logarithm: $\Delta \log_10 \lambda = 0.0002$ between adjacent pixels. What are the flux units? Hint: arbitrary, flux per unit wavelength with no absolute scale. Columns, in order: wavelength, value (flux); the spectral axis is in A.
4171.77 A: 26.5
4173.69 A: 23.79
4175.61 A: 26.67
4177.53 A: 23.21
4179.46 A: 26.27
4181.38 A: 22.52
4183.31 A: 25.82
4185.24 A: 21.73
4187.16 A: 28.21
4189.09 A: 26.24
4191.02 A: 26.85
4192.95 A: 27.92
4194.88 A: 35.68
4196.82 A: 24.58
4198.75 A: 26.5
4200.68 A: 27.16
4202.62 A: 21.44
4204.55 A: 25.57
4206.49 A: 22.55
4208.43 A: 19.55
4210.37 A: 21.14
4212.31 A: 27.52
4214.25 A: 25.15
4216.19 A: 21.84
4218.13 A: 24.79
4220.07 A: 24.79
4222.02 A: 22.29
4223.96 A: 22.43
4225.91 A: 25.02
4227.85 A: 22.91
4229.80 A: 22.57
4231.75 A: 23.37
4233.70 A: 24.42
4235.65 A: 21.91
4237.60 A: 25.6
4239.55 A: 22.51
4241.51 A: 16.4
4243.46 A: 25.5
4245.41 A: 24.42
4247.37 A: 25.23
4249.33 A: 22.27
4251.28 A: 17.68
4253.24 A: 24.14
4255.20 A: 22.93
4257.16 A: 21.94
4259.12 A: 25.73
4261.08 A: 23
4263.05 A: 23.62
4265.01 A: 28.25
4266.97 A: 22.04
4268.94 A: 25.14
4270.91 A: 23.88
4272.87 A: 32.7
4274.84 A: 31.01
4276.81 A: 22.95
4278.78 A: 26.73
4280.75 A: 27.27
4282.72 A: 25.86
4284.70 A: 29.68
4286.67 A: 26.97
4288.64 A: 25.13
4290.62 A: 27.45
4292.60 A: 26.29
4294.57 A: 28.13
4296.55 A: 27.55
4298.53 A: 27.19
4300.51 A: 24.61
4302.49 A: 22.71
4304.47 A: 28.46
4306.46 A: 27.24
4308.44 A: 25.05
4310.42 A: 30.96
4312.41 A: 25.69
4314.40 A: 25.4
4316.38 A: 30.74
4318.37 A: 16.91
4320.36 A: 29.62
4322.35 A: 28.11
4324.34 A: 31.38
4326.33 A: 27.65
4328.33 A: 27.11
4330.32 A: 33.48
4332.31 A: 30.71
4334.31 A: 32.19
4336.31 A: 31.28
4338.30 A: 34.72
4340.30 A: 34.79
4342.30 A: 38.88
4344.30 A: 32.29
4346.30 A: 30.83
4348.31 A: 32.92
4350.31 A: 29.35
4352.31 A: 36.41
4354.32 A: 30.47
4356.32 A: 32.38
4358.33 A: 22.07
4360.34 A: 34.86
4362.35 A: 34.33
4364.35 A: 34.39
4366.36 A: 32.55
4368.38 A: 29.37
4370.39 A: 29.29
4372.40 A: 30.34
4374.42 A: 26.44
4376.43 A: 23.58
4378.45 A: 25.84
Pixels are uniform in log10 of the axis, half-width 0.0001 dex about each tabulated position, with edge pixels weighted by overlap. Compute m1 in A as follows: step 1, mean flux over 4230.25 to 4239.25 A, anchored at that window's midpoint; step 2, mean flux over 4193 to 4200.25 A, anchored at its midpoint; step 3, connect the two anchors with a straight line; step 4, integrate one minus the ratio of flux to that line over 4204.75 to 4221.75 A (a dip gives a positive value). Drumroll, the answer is 1.9 A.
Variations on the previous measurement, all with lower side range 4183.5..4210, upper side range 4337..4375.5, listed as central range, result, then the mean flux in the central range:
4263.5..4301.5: 2.9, 26.7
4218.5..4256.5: 5.9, 23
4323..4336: 0.2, 30.4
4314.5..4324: 1.2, 26.6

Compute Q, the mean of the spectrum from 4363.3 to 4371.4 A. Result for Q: 31.4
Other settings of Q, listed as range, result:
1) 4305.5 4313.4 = 27.2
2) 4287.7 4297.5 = 26.9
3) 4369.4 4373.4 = 29.8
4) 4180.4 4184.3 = 24.2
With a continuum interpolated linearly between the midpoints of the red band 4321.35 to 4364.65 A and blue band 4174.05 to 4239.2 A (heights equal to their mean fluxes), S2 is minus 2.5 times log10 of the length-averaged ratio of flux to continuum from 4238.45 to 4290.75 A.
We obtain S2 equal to 0.12 mag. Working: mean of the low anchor 24.6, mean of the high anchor 31.8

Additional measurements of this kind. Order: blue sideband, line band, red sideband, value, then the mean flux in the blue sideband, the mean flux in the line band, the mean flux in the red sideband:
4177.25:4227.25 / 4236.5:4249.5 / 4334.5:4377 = 0.15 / 24.9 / 23.2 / 31.6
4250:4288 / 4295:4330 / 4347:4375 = 0.04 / 25.3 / 27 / 31.1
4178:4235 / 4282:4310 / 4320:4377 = 0.08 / 24.7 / 26.7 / 31.2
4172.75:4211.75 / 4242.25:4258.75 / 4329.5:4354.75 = 0.22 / 25.2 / 23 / 33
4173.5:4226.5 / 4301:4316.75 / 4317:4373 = 0.10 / 24.9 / 26.8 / 31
